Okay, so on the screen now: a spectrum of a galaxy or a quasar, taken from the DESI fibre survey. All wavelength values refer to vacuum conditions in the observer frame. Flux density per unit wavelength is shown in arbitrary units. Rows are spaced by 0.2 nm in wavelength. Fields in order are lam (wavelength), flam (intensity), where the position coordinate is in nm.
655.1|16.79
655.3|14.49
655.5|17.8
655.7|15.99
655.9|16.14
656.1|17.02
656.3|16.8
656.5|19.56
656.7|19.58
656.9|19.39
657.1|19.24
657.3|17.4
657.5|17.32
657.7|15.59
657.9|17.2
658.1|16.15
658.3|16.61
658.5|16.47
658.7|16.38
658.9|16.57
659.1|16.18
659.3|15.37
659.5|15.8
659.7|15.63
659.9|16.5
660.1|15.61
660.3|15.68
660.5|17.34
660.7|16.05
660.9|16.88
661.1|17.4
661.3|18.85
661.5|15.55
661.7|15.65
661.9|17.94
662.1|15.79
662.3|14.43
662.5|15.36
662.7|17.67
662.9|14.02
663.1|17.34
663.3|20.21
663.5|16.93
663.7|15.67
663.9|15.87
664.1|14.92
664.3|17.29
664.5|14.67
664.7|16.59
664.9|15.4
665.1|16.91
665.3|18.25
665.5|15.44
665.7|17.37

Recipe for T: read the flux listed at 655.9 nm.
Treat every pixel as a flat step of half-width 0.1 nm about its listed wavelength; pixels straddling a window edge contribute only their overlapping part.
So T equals 16.14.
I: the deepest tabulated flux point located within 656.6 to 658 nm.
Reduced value 15.59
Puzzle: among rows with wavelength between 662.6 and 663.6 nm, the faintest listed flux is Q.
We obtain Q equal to 14.02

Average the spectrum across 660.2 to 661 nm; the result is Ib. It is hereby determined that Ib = 16.5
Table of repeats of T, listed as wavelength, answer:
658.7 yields 16.38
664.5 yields 14.67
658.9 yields 16.57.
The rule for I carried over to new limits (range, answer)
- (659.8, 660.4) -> 15.61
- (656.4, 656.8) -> 19.56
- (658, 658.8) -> 16.15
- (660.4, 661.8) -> 15.55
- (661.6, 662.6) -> 14.43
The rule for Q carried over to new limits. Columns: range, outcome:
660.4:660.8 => 16.05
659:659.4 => 15.37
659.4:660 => 15.63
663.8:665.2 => 14.67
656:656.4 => 16.8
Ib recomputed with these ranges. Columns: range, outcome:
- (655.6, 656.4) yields 16.5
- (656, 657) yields 18.5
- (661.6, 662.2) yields 16.5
